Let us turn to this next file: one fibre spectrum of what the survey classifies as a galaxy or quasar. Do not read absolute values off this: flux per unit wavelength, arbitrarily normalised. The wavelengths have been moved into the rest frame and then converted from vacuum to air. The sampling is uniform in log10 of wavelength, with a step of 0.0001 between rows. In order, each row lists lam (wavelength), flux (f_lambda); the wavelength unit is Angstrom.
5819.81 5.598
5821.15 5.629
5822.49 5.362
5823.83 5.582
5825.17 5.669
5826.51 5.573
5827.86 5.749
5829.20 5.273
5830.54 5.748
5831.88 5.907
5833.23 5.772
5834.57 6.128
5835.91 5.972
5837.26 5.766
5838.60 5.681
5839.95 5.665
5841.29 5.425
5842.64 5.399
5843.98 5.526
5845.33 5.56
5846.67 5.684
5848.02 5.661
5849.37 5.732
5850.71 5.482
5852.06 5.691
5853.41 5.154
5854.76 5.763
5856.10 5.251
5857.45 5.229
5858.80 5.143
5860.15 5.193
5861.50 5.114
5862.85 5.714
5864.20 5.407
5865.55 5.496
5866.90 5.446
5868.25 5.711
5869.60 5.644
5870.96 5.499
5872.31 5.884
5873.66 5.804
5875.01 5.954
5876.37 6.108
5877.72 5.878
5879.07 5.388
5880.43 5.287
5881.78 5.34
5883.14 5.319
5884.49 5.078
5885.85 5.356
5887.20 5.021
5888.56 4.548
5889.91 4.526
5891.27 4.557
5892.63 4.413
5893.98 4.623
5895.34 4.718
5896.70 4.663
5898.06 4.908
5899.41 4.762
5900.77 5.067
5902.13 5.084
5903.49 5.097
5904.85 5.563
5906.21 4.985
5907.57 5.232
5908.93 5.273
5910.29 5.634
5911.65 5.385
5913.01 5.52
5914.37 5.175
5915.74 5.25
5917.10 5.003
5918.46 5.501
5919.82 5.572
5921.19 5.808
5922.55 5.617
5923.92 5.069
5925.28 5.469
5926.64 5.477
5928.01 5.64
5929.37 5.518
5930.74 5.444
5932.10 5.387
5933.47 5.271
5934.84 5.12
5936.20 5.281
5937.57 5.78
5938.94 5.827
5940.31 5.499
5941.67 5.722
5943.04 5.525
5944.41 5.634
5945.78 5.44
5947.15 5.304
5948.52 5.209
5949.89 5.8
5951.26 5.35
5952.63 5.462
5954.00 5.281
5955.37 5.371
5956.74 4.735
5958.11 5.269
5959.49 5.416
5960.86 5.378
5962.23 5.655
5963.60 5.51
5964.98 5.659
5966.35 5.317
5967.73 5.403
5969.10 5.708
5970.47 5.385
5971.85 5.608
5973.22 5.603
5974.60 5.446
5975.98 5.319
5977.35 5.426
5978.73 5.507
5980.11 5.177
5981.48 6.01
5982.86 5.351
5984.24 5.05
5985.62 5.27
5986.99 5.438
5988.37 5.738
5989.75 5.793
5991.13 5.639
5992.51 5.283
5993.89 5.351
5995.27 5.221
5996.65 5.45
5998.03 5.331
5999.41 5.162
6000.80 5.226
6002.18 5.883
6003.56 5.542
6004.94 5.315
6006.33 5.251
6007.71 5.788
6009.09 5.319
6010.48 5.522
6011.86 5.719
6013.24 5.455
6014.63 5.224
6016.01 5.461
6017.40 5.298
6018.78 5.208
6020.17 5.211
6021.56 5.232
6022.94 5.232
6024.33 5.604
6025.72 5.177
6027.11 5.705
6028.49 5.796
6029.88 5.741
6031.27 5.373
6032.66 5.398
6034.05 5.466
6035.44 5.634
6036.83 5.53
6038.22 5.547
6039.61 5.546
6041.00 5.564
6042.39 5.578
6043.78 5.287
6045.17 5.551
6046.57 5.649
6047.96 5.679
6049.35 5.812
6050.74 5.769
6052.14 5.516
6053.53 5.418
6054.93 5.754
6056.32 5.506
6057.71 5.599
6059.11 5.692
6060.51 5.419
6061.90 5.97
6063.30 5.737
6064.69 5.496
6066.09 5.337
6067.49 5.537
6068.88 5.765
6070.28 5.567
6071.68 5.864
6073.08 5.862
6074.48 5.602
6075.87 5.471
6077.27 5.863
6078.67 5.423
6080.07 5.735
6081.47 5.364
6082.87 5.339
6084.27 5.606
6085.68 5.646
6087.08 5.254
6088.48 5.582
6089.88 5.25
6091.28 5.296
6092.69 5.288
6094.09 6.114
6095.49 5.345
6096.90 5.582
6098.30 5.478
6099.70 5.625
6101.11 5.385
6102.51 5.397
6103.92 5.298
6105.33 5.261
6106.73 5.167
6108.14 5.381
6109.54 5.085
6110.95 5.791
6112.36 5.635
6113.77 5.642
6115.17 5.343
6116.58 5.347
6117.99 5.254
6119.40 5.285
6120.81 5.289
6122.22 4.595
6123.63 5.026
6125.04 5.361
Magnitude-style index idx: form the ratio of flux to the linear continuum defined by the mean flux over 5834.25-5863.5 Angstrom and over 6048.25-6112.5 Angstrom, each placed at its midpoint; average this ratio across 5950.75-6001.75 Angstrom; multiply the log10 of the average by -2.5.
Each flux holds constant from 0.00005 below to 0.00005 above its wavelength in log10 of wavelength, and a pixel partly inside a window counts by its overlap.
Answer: 0.02 mag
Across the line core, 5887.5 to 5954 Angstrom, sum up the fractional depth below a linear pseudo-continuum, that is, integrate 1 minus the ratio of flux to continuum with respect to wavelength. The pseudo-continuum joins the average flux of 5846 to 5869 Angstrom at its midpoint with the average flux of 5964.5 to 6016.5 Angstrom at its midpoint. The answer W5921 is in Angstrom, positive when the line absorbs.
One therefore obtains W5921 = 2.4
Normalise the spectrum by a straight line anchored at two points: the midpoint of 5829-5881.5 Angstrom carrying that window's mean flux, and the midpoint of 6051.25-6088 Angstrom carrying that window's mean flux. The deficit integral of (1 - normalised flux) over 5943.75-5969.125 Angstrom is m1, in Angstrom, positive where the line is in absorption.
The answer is 0.8 Angstrom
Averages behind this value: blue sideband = 5.59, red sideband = 5.59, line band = 5.41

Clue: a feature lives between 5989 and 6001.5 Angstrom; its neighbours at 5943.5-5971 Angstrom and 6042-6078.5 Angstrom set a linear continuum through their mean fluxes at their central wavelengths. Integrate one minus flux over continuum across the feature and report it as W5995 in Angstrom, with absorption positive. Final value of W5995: 0.2 Angstrom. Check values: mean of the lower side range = 5.42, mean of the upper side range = 5.62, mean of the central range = 5.38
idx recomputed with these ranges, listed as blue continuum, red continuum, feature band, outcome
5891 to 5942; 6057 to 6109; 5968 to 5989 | -0.021 mag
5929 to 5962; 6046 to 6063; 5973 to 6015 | 0.015 mag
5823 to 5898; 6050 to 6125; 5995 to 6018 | 0.008 mag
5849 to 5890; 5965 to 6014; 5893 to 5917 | 0.070 mag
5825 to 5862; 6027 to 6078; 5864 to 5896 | 0.057 mag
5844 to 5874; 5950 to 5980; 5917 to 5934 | -0.002 mag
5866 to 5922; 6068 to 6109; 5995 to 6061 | -0.011 mag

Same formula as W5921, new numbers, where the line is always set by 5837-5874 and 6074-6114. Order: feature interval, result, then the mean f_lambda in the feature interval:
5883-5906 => 2.6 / 4.89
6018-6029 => 0.2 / 5.39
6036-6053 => -0.3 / 5.59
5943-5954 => 0.1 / 5.45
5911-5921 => 0.3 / 5.36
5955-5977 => 0.3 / 5.42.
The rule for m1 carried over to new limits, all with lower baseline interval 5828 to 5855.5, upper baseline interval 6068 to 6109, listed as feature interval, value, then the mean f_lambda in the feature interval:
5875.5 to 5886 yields 0.27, 5.48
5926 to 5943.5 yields 0.31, 5.5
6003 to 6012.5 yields 0.11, 5.49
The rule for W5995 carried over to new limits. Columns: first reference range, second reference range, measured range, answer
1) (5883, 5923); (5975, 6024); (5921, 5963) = -1.7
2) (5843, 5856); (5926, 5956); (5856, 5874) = 0.3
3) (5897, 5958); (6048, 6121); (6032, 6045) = -0.1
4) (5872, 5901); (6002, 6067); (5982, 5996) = 0.0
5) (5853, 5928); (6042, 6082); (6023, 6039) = 0.1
